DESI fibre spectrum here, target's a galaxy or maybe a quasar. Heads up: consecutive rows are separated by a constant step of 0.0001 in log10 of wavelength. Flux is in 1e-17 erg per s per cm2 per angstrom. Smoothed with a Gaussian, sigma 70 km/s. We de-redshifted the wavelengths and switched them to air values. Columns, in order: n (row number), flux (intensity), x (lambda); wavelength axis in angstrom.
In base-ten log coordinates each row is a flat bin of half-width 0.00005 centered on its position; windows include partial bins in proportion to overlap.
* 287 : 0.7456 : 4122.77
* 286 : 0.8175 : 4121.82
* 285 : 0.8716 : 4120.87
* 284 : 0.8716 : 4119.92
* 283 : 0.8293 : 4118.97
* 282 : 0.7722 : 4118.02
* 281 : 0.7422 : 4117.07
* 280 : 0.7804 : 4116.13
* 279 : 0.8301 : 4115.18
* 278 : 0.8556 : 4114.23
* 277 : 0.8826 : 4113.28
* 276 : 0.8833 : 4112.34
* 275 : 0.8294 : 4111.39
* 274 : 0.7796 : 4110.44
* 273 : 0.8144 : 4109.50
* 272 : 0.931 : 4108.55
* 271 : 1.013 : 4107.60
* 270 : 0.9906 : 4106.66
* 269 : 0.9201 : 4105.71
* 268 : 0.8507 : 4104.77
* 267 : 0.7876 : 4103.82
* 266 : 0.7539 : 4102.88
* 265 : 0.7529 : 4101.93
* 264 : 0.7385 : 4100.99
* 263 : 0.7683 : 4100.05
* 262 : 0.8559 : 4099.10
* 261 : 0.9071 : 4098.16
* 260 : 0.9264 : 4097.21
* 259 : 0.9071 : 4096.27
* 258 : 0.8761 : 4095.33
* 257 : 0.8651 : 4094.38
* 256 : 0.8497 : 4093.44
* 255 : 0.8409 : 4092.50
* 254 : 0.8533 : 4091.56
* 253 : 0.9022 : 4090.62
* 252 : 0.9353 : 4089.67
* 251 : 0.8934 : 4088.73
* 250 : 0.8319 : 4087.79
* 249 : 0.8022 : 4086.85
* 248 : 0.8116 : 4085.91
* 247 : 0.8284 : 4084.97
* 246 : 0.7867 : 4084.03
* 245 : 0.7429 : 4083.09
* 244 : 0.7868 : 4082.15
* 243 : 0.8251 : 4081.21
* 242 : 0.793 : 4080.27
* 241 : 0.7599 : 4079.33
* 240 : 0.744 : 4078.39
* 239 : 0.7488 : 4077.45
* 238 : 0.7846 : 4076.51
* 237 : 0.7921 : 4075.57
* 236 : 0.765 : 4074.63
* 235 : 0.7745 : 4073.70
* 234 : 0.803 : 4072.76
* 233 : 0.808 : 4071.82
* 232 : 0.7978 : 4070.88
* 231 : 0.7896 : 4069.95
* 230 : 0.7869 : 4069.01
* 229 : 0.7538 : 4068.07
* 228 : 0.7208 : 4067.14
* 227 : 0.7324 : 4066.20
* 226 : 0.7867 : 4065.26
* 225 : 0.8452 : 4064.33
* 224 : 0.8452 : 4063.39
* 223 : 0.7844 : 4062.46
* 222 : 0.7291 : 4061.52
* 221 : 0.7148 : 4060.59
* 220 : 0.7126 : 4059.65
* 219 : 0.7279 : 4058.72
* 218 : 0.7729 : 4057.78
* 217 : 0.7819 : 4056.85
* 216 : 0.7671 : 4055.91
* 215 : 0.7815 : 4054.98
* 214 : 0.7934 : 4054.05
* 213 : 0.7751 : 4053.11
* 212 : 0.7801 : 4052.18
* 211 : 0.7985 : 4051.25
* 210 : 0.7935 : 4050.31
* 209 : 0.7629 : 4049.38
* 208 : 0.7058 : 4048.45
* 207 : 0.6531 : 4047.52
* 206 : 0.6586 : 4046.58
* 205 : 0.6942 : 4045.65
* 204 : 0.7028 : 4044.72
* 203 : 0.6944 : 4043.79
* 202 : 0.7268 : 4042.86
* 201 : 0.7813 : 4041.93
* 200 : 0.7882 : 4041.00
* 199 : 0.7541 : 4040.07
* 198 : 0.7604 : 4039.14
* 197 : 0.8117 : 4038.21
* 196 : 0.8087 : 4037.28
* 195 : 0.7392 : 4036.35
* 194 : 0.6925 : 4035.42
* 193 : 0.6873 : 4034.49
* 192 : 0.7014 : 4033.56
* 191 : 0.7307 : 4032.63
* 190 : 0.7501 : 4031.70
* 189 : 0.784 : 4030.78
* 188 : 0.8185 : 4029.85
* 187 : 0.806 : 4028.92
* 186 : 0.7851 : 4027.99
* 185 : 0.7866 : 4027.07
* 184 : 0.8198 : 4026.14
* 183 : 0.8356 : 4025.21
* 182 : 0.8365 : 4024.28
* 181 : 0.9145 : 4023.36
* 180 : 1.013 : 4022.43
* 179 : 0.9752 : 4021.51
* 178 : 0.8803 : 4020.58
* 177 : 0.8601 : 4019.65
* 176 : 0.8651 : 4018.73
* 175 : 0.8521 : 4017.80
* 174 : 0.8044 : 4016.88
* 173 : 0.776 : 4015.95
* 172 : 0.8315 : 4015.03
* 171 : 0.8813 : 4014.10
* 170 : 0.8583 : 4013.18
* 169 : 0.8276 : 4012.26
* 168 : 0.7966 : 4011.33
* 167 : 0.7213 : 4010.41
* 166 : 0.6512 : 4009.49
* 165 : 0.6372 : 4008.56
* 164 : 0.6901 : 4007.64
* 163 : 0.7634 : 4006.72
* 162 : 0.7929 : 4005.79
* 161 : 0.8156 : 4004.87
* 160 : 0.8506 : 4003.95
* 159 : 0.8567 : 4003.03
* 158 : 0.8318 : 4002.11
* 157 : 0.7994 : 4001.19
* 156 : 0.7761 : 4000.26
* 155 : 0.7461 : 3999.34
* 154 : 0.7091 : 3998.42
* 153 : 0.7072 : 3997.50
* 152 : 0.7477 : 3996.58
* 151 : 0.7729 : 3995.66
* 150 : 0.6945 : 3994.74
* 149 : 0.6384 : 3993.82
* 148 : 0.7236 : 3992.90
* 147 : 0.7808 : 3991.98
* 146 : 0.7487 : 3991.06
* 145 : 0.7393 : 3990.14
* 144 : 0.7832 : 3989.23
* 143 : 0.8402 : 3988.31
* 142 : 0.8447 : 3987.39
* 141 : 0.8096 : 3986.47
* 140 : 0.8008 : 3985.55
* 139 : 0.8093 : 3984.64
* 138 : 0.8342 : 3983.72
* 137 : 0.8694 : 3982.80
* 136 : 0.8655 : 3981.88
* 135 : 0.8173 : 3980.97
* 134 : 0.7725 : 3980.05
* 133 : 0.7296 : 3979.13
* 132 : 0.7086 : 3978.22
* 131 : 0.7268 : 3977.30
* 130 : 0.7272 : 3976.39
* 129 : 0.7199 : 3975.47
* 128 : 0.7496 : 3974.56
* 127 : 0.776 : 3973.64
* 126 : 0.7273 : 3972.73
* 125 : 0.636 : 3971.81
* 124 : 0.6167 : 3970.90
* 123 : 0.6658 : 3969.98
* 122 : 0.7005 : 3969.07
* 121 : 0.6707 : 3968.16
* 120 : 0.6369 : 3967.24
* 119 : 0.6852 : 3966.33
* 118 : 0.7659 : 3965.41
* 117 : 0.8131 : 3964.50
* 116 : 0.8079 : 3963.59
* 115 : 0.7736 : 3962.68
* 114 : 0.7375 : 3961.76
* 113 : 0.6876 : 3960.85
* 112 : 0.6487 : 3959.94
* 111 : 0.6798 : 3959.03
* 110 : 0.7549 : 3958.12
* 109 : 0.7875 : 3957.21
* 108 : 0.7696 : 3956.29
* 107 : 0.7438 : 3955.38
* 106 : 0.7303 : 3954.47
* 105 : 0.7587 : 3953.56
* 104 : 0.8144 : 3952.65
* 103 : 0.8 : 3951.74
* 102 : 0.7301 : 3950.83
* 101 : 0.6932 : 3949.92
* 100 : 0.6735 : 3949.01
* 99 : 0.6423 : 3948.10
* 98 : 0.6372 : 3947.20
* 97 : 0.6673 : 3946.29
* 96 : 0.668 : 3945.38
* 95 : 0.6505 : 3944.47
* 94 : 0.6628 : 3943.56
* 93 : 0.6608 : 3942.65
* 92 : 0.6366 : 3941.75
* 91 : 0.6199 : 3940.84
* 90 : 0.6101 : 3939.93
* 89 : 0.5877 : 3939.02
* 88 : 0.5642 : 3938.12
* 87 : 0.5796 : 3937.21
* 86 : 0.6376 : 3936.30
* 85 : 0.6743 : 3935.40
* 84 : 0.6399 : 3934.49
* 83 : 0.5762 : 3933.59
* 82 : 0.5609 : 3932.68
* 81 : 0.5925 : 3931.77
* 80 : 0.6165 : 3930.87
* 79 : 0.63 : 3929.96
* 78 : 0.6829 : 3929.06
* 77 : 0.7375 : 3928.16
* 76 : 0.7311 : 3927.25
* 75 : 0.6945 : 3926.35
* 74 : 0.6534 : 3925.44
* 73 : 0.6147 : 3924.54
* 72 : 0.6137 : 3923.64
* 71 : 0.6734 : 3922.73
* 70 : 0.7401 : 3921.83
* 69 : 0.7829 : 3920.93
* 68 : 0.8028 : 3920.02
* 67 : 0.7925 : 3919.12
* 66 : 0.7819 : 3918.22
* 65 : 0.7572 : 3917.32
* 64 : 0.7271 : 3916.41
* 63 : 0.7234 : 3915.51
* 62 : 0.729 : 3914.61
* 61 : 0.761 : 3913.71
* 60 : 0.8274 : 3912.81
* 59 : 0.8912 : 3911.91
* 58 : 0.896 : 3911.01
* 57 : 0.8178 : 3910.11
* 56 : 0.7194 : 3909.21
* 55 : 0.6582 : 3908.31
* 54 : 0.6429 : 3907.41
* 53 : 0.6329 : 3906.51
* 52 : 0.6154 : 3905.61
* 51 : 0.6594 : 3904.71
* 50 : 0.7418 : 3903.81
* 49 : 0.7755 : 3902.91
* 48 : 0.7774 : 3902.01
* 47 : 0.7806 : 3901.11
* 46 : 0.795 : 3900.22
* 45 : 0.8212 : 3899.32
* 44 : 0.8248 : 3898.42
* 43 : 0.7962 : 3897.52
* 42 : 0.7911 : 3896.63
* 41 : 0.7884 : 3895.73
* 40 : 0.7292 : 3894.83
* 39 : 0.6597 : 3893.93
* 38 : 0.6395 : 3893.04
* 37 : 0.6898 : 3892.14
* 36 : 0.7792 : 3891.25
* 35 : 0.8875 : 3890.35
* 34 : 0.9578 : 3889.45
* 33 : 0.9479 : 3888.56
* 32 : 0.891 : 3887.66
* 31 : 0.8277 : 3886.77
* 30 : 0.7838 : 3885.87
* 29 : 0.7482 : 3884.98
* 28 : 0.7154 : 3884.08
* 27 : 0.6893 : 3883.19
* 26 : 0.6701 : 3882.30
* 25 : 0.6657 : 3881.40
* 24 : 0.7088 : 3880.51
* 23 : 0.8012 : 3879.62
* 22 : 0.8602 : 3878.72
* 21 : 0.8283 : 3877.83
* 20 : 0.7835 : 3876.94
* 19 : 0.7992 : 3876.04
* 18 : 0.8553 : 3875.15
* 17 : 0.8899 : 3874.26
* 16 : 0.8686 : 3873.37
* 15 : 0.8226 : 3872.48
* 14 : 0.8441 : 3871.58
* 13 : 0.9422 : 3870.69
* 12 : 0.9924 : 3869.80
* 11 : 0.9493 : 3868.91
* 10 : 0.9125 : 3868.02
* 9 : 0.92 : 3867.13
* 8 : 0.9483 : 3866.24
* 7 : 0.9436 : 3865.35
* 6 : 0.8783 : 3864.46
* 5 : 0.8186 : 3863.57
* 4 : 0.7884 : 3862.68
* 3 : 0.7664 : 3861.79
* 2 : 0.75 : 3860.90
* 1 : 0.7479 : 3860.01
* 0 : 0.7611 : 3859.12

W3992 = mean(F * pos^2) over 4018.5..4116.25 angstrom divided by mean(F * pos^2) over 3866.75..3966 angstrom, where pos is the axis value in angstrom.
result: 1.17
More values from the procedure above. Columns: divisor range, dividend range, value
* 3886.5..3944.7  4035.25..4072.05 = 1.13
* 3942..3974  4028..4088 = 1.13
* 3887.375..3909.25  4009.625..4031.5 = 1.17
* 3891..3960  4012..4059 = 1.18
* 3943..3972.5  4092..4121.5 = 1.29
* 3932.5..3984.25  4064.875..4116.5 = 1.25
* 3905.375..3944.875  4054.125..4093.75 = 1.24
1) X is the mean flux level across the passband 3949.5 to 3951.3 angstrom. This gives 0.713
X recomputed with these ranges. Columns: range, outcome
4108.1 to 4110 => 0.872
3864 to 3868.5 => 0.921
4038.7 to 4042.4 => 0.771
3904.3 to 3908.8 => 0.642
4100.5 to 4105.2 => 0.777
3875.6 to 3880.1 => 0.813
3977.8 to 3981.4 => 0.757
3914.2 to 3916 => 0.727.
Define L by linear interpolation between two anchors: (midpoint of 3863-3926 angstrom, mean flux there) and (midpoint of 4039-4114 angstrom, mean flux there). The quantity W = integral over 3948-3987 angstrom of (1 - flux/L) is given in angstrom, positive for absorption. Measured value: 2.4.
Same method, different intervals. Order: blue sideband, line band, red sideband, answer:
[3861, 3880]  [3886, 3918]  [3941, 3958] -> 1.3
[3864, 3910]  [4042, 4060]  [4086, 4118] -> 2.1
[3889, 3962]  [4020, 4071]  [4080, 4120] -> 1.6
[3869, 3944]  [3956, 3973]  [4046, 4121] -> 1.1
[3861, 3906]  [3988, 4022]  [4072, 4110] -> 1.6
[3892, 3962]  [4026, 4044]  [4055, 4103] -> 0.3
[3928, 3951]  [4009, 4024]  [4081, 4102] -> -2.1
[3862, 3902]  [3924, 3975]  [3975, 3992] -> 7.3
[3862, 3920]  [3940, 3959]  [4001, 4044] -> 2.2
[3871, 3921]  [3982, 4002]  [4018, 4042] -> 0.6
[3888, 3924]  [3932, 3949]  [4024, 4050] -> 2.9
